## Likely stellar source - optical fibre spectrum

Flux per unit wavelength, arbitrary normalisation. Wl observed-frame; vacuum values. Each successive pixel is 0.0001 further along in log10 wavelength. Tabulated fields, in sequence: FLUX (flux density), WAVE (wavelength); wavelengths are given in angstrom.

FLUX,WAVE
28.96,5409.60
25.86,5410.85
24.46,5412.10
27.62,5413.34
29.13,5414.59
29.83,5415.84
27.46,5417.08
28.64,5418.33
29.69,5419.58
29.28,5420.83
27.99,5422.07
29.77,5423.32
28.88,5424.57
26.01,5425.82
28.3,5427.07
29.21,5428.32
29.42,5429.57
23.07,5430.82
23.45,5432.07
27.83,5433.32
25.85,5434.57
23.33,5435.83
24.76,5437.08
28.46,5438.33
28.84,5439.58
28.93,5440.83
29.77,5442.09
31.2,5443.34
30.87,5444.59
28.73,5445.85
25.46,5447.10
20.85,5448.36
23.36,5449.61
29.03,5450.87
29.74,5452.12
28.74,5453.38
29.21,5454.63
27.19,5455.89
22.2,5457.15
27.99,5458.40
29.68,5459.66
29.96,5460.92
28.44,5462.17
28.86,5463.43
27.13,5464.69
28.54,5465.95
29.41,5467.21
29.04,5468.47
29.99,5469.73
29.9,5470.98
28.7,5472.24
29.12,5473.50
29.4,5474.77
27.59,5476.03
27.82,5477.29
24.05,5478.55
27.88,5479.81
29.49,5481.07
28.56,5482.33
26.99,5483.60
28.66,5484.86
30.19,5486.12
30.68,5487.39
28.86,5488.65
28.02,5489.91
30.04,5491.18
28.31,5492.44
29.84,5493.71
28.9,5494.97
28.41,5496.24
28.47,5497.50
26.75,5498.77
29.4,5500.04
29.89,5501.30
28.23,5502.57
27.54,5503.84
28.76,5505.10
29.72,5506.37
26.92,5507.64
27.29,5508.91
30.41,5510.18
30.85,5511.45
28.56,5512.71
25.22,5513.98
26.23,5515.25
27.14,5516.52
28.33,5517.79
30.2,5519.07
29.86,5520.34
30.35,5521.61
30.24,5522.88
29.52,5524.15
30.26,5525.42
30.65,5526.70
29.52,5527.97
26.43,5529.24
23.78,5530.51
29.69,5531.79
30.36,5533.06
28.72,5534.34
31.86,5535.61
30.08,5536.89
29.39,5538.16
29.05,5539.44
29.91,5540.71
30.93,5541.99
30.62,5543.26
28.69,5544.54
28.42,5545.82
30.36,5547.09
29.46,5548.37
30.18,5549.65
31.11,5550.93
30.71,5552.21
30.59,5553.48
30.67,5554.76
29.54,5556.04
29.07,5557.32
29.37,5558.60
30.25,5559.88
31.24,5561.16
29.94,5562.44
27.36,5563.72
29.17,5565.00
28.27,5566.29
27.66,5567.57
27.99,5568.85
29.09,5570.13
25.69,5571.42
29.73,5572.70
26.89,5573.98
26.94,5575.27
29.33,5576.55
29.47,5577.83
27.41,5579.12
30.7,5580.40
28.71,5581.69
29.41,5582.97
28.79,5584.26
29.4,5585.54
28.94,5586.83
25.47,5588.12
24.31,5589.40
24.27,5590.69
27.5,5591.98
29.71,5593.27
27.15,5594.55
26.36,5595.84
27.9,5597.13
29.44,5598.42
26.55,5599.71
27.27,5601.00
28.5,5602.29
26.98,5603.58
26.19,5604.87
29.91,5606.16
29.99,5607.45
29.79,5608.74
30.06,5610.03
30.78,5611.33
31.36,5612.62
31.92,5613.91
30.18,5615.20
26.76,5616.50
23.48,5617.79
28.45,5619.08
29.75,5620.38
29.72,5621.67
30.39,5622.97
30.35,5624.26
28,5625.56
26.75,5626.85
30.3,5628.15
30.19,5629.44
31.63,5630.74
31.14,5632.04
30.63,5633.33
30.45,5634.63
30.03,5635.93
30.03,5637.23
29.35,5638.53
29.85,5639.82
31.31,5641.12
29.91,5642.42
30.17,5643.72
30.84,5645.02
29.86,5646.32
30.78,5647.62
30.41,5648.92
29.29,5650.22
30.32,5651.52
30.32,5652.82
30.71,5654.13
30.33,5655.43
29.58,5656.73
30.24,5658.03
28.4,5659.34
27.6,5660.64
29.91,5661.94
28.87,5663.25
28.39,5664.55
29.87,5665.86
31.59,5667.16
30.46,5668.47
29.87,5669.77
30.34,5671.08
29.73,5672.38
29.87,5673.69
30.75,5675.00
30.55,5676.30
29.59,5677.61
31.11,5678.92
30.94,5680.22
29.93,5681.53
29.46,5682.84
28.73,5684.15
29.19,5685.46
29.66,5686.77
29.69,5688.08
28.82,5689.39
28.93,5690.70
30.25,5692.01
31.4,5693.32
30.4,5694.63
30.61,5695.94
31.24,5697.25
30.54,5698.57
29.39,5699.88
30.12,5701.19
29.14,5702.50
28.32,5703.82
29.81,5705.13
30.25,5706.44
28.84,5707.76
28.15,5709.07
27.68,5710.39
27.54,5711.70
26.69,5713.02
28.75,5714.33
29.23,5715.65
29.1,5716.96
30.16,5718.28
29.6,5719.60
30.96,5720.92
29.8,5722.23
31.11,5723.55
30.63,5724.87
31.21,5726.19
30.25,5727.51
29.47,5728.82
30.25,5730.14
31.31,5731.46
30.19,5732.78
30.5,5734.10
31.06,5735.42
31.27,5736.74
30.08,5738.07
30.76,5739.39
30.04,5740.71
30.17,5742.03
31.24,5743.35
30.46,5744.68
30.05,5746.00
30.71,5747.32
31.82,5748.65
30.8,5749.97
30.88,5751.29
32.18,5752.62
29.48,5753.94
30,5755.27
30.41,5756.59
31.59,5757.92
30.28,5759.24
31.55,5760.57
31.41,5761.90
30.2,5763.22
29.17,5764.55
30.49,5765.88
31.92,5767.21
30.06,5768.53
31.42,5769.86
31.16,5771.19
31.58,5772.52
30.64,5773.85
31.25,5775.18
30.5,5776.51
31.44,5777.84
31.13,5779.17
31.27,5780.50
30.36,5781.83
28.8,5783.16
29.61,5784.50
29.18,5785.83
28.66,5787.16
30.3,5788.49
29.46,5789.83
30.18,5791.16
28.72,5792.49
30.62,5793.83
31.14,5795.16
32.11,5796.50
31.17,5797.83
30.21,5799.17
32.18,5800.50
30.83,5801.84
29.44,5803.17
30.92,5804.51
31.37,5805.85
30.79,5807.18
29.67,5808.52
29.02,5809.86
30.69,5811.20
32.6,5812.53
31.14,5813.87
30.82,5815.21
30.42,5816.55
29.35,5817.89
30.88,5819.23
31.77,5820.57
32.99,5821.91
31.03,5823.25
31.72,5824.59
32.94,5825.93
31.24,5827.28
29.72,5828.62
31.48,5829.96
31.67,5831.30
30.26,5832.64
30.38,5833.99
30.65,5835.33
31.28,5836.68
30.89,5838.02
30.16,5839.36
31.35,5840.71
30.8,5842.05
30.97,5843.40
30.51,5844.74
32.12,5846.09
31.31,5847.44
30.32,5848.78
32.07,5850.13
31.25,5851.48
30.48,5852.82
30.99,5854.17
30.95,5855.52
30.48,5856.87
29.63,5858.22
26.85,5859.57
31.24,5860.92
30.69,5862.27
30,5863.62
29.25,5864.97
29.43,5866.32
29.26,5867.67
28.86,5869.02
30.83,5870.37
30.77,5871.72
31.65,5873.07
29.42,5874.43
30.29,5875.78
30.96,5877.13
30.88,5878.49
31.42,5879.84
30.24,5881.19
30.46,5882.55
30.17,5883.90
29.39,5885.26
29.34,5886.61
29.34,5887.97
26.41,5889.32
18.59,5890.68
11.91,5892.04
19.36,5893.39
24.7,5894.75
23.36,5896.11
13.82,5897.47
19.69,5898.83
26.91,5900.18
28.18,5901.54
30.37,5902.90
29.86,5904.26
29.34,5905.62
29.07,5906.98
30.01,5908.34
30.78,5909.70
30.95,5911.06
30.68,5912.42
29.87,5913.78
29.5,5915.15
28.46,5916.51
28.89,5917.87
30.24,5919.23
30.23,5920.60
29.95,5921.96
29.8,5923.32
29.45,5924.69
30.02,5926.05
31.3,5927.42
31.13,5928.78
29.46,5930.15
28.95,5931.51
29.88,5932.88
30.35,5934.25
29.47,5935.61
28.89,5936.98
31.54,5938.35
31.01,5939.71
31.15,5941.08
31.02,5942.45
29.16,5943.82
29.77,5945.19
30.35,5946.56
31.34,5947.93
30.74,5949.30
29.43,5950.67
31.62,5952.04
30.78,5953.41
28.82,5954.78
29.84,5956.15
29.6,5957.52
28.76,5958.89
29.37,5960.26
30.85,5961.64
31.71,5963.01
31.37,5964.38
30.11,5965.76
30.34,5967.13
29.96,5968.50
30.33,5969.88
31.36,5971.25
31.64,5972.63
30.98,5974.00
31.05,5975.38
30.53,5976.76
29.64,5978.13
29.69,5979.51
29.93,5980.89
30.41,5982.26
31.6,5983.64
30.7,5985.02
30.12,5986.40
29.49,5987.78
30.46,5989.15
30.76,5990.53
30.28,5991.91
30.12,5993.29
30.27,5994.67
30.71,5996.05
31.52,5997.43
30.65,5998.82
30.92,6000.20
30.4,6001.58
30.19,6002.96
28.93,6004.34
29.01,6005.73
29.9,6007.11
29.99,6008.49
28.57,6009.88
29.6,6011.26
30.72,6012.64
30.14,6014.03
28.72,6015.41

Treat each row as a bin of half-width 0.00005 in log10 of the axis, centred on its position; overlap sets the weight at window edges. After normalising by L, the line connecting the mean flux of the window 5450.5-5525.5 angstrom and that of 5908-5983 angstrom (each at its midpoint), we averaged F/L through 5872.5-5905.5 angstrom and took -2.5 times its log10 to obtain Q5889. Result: 0.13 mag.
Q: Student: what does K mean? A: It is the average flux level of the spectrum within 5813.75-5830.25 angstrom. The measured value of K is 31.2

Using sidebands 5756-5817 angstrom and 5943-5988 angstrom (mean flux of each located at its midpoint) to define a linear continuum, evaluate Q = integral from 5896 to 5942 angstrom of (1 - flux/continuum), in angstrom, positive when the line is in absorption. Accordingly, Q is 2.2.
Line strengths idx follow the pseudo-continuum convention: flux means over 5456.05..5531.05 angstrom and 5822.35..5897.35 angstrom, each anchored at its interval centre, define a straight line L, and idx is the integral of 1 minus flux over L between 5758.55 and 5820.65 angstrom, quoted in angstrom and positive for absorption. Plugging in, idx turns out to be -2.9 angstrom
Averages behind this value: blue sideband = 28.5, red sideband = 29.4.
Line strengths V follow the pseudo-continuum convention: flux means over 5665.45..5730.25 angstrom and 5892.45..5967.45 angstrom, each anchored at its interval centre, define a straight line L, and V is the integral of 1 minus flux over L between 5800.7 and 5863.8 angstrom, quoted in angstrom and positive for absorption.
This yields -3.1 angstrom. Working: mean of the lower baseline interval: 29.8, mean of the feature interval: 30.8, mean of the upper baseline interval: 29.1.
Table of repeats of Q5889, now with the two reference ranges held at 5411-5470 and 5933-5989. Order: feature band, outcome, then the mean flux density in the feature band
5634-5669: -0.04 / 30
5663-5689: -0.04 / 29.9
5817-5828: -0.06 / 31.5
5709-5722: 0.01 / 28.9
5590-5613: 0.01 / 28.3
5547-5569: -0.05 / 29.6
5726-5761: -0.05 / 30.7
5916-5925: 0.02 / 29.6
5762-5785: -0.05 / 30.7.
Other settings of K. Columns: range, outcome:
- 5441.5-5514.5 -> 28.4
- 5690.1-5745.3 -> 29.9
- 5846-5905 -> 28.2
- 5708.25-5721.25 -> 28.7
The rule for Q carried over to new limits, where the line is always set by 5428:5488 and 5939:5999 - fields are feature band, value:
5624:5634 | -0.4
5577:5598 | 0.5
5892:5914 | 2.9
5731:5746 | -0.7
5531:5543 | -0.7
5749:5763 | -0.7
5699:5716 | 0.2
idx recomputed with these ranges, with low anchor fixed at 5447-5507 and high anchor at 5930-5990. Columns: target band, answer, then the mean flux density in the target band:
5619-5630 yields -0.18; 29.4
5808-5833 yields -1.11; 31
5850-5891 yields 0.20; 29.8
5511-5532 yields -0.11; 28.6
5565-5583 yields 0.19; 28.4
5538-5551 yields -0.57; 29.8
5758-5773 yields -0.70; 30.9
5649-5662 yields -0.30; 29.7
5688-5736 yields -0.83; 29.8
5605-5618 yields -0.30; 29.5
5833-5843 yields -0.33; 30.8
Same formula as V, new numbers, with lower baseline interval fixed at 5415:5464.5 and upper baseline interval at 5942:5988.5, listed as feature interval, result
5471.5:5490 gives -0.3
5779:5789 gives -0.1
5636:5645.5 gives -0.5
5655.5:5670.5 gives -0.4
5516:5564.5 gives -2.4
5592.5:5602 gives 0.2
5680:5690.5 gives -0.2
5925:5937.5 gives 0.1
